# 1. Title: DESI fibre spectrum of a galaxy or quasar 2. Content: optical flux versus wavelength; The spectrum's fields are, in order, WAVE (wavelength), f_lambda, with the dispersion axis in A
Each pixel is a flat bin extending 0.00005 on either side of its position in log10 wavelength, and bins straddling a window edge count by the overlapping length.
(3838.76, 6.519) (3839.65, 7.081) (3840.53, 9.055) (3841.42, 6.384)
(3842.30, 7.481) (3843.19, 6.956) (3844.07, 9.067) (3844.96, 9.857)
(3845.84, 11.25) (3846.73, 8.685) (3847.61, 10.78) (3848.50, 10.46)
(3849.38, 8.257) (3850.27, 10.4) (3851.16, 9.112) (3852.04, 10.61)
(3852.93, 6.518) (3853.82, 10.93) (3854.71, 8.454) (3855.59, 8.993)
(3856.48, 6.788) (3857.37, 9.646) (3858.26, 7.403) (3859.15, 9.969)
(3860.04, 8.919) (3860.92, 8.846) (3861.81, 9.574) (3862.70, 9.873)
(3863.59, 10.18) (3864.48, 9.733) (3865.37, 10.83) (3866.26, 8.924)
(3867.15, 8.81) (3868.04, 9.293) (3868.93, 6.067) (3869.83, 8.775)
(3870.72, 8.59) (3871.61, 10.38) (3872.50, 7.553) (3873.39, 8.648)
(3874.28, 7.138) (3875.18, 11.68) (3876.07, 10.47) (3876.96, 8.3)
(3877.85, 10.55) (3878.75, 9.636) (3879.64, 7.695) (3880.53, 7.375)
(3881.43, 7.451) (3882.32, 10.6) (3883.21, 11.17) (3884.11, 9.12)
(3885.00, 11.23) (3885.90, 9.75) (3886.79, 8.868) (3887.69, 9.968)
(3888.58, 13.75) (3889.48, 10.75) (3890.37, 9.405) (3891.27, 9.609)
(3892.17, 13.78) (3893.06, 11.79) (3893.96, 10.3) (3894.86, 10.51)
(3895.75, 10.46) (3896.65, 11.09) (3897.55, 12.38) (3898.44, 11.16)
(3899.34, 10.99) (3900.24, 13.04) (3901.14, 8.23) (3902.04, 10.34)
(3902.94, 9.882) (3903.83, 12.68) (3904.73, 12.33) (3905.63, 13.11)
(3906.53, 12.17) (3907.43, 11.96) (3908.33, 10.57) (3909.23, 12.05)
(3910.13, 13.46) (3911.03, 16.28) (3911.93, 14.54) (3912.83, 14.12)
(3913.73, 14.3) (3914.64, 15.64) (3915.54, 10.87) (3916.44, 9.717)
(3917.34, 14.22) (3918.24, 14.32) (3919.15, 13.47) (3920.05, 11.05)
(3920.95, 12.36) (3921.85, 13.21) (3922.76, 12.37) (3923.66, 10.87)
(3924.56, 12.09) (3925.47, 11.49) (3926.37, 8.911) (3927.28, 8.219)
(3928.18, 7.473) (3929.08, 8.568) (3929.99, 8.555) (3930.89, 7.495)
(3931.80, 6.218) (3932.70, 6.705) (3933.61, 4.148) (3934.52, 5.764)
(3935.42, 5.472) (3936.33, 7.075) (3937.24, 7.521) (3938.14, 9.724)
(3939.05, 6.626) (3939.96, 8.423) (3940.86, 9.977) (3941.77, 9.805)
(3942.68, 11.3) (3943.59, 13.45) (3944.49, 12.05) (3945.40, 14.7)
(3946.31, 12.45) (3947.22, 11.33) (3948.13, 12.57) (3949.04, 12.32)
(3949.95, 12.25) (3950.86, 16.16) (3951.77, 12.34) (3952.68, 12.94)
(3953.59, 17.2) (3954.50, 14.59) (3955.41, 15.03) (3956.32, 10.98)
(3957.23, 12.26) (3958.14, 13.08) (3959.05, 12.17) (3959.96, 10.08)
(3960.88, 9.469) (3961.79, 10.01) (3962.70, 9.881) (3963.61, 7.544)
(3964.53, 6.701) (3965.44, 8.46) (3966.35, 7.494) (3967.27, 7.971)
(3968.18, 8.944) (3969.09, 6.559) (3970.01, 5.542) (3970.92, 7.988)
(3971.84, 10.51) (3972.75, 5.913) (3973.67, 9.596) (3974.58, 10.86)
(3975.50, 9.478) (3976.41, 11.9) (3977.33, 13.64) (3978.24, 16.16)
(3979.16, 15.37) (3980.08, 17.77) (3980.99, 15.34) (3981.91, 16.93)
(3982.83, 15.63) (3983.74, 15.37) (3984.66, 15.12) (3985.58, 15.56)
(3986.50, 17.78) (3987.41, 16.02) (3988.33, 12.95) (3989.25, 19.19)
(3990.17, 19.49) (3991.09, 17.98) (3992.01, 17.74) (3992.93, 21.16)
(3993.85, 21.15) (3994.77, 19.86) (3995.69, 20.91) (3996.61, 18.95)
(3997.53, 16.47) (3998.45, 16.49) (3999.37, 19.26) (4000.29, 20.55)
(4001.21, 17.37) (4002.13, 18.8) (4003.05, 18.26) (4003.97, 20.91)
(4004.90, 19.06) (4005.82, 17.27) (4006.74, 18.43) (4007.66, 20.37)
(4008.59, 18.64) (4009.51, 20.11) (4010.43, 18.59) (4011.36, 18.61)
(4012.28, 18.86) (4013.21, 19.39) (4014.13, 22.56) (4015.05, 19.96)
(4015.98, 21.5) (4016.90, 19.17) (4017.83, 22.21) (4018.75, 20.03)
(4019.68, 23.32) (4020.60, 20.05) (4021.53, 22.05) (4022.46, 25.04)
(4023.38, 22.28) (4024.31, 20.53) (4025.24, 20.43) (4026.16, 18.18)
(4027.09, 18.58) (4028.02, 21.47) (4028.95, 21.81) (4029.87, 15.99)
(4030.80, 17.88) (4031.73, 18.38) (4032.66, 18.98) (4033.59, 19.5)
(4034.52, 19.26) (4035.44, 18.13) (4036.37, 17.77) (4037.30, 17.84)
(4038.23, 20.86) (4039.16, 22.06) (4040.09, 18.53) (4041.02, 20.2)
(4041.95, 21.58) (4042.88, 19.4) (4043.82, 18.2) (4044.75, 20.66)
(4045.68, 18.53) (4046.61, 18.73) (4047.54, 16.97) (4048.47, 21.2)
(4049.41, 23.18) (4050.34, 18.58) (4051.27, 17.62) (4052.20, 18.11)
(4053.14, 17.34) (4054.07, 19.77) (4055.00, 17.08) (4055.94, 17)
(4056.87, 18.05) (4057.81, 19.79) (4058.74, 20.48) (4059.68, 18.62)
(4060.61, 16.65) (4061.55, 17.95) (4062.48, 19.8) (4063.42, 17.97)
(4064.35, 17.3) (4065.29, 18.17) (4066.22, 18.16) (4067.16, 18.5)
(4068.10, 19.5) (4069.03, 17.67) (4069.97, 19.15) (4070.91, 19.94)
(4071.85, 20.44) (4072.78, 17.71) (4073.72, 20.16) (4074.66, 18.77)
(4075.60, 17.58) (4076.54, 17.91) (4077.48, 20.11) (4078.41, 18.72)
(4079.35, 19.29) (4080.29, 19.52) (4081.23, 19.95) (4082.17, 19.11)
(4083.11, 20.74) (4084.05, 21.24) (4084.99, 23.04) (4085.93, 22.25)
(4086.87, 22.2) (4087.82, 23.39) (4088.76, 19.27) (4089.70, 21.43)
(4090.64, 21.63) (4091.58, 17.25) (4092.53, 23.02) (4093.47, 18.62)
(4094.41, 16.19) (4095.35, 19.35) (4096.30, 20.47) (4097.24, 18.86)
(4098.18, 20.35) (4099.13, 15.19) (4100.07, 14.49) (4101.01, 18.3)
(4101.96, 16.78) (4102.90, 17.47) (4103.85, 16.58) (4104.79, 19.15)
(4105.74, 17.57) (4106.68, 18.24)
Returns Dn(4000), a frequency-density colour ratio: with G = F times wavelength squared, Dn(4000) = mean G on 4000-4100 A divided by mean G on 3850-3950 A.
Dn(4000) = 2.04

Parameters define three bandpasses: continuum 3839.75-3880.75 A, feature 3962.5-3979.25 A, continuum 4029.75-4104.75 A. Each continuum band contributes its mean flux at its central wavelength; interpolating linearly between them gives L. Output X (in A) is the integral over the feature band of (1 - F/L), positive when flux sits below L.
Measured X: 5.9 A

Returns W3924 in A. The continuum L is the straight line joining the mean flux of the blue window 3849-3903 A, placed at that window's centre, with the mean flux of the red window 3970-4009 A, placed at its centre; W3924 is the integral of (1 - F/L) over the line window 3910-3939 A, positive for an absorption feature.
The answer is 4.53 A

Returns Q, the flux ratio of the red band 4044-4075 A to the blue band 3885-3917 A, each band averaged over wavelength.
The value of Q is 1.60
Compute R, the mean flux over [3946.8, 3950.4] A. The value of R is 12.1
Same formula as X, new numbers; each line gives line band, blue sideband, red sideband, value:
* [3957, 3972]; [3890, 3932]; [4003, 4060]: 5.99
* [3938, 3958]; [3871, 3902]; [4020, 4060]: 2.38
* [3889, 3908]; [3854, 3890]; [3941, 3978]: -2.76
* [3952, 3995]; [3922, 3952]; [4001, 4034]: 4.40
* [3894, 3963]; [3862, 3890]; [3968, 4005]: 5.67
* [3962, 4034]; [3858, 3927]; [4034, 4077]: -2.17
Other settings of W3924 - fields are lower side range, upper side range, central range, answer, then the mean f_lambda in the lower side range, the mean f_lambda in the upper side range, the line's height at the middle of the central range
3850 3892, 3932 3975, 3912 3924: -3.8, 9.35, 10.1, 9.76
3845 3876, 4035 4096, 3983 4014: -4.6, 9.2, 19.3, 16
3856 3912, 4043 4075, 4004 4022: -3.8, 10.2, 18.8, 16.5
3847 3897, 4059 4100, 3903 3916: -2.0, 9.56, 19.3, 11.3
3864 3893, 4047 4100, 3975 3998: -2.7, 9.59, 19.2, 14.9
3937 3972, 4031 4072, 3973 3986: -1.2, 10.7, 18.9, 12.9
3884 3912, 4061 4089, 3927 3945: 6.7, 11.4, 19.5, 13.2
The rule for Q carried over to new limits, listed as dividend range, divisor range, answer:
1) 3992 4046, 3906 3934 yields 1.75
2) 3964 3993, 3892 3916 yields 1.06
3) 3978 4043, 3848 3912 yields 1.88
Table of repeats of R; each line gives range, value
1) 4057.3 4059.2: 20.1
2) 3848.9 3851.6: 9.29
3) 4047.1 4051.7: 19.5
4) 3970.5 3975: 8.96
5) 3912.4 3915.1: 14.6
